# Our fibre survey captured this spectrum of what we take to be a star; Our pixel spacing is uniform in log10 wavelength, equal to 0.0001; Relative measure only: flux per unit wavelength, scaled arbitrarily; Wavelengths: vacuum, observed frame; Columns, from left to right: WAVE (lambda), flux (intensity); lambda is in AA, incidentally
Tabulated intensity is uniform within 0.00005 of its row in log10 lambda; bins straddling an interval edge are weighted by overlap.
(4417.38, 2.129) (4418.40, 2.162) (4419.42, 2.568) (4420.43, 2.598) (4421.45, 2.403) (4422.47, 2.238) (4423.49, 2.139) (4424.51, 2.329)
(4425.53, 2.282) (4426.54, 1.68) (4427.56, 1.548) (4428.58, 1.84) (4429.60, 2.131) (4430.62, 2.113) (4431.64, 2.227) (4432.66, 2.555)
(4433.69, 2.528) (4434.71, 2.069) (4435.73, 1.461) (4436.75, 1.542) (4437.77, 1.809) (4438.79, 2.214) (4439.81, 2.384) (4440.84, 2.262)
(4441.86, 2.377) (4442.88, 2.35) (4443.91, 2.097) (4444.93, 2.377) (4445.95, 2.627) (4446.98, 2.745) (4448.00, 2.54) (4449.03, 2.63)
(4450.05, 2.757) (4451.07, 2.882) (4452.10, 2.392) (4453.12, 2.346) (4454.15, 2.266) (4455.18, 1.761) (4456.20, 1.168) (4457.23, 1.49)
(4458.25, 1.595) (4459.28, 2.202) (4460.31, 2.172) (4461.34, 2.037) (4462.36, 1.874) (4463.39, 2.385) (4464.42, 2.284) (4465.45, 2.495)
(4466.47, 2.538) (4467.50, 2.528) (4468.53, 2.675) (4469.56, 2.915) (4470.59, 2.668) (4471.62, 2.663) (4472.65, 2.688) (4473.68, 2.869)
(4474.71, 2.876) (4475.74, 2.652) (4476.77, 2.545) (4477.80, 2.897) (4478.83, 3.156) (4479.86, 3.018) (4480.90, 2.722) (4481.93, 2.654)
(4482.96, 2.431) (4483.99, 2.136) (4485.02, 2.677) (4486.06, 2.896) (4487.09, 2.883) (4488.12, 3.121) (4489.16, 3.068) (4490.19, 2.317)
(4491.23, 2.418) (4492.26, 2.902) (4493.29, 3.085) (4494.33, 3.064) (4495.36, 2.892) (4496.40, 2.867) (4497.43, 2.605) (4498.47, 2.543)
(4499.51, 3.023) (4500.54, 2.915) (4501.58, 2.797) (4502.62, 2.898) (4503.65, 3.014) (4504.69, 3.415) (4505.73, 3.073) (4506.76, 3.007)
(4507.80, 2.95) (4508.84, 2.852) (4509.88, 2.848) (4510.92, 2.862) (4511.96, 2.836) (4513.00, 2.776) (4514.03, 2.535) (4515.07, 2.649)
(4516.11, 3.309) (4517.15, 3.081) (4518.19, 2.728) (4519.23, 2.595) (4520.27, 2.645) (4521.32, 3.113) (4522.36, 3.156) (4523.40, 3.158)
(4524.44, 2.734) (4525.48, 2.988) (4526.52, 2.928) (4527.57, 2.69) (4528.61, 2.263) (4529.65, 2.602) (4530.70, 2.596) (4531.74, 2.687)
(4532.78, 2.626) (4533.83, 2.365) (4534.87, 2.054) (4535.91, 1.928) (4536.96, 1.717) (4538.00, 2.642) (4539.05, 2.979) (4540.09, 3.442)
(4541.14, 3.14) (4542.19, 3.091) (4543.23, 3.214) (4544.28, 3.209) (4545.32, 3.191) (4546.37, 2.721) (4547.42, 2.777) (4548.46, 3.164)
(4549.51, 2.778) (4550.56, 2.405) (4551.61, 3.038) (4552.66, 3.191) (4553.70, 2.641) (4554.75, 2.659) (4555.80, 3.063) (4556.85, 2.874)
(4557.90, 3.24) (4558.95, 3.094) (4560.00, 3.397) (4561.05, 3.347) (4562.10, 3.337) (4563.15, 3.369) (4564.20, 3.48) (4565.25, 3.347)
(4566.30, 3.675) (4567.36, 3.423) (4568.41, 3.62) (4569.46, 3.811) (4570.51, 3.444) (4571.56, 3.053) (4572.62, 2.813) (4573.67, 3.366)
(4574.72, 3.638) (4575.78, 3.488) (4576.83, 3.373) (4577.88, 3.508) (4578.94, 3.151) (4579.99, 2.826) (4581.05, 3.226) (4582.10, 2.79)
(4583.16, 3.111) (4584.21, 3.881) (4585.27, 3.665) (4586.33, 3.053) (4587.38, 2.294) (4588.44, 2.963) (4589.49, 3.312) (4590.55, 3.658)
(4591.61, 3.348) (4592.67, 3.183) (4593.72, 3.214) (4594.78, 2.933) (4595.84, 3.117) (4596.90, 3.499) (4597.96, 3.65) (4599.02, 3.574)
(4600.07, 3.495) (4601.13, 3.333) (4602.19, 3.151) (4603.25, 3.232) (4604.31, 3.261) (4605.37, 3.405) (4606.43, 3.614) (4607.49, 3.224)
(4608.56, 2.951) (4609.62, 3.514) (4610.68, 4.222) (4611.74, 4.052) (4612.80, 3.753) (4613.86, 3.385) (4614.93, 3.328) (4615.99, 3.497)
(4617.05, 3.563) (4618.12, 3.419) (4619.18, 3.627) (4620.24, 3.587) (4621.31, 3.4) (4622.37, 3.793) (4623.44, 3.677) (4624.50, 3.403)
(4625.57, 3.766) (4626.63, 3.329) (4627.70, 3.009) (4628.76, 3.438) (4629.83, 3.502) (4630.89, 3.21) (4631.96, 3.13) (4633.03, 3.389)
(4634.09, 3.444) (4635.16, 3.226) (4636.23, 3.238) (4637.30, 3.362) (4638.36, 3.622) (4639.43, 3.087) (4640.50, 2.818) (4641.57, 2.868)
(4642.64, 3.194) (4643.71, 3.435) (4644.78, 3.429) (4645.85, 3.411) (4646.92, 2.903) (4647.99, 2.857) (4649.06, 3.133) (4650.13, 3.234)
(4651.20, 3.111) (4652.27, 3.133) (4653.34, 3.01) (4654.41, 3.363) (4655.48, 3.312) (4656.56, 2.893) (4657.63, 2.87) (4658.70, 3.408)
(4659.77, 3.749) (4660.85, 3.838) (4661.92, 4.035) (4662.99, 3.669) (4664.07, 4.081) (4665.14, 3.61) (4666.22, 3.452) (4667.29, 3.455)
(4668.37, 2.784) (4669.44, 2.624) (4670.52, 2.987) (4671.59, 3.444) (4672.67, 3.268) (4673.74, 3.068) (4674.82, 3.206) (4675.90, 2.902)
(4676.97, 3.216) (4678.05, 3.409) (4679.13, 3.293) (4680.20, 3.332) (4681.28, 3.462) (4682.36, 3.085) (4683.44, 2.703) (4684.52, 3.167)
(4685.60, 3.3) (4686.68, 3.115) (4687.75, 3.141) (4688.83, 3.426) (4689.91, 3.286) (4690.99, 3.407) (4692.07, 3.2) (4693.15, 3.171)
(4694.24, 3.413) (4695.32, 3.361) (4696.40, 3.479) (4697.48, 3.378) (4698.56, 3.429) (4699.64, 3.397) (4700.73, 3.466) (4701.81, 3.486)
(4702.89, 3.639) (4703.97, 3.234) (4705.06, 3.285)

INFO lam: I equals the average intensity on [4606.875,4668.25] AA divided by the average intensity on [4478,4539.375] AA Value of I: 1.22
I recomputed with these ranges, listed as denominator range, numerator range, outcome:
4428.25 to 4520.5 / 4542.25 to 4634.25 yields 1.29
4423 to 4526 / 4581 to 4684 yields 1.30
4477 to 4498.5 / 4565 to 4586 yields 1.21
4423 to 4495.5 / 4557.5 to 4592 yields 1.37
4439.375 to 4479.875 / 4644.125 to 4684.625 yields 1.35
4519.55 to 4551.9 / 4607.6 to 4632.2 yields 1.26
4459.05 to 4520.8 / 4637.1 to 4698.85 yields 1.19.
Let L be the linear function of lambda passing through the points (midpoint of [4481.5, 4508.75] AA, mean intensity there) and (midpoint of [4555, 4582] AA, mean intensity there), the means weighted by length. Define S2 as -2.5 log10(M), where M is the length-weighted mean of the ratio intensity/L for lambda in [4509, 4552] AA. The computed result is 0.101 mag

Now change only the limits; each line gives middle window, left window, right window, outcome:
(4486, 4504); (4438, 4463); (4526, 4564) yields -0.13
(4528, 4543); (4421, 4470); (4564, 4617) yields 0.13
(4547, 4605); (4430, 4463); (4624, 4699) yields -0.14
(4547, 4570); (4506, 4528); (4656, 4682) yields -0.06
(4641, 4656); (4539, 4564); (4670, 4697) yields 0.01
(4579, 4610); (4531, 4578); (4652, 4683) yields -0.04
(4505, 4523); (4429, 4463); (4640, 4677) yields -0.15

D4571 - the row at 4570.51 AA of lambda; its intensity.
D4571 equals 3.444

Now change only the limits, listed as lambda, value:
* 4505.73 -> 3.073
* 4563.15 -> 3.369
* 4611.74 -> 4.052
